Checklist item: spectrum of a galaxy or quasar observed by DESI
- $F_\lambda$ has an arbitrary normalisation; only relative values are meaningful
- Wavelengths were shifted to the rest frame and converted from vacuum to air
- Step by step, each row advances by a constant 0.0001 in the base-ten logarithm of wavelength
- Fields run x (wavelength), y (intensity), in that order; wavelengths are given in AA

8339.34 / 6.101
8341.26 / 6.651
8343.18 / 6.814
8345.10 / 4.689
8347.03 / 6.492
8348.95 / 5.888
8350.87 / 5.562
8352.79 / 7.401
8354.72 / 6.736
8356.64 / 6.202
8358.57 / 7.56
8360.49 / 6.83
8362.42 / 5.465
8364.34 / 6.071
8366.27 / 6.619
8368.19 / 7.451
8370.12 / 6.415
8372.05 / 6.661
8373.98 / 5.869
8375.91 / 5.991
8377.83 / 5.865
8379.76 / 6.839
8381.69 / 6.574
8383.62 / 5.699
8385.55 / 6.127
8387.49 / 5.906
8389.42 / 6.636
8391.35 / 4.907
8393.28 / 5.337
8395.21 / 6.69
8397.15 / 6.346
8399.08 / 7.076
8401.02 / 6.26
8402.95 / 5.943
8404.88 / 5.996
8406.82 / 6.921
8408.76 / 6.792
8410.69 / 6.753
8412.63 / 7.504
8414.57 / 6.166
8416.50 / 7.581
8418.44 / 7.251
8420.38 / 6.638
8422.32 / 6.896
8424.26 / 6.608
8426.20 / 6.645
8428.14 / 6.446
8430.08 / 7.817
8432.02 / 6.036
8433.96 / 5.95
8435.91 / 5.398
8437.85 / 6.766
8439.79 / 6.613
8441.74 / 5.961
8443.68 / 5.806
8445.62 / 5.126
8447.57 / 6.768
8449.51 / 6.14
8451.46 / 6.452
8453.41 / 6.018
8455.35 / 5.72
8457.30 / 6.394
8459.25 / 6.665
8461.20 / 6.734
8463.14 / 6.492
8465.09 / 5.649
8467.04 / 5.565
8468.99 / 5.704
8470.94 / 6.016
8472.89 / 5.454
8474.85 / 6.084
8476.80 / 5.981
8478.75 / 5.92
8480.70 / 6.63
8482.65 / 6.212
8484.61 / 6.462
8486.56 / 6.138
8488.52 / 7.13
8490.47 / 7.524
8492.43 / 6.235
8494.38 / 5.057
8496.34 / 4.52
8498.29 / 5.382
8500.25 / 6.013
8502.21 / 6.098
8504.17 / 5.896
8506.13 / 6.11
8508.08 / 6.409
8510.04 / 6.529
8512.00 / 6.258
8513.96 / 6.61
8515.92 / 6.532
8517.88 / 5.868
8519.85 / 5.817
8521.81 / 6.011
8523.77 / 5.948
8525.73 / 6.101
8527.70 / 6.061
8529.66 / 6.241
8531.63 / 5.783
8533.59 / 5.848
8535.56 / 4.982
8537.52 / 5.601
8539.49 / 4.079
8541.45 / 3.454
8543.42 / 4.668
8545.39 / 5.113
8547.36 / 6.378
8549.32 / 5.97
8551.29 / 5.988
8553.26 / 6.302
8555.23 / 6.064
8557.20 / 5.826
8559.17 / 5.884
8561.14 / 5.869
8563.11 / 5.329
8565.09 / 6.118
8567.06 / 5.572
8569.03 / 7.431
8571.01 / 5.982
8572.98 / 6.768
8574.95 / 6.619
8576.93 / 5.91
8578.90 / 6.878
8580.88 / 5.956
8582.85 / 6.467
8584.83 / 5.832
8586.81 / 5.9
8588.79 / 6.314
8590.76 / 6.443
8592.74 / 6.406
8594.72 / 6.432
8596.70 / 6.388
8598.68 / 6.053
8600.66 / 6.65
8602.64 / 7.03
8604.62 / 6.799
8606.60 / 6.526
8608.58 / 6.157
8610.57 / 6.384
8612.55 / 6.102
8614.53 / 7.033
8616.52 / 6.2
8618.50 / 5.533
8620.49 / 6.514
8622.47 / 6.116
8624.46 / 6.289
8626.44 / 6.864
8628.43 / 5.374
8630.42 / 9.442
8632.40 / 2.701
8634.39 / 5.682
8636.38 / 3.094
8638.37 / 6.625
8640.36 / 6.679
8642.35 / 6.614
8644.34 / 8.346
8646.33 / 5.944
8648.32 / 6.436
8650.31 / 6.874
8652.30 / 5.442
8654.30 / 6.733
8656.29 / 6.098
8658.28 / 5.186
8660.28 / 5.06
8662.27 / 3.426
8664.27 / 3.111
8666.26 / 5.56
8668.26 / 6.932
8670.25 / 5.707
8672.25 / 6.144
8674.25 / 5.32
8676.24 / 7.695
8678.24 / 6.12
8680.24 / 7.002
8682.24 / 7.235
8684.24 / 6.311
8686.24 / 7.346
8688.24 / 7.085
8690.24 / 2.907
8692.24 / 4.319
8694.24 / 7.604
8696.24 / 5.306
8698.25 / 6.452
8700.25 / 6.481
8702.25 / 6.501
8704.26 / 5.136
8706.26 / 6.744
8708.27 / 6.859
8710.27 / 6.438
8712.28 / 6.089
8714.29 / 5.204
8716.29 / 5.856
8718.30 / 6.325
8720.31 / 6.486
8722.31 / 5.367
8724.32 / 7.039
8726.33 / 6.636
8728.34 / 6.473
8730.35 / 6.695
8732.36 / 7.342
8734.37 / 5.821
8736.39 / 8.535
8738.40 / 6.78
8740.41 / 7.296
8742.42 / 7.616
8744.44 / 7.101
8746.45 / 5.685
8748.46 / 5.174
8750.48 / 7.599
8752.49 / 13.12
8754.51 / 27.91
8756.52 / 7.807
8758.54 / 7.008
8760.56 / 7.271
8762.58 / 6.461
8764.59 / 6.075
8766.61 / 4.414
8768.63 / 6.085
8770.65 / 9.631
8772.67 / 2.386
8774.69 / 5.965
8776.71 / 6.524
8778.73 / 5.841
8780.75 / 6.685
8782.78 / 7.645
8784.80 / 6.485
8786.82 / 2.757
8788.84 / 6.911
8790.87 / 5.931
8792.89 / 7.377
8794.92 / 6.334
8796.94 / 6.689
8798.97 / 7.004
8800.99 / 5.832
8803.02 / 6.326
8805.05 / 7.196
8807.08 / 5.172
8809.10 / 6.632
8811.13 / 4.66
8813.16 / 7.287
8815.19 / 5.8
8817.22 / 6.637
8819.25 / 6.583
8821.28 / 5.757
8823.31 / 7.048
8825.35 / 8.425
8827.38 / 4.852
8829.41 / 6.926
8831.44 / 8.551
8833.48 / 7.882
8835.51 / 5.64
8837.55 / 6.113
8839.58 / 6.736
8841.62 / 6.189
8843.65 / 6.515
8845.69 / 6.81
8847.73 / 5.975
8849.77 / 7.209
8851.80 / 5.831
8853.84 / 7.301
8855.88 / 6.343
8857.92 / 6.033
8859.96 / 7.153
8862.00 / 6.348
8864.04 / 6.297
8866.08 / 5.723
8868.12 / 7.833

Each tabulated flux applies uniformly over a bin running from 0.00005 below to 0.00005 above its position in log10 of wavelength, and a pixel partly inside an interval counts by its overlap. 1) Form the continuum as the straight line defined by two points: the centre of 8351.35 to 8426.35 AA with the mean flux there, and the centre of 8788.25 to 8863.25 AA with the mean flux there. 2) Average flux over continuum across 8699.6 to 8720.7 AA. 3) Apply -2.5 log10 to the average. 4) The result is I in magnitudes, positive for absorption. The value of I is 0.06 mag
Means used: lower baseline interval 6.49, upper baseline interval 6.54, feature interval 6.18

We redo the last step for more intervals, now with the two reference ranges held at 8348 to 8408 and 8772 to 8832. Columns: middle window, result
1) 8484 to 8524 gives 0.032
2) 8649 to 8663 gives 0.126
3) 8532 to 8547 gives 0.268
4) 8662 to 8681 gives 0.093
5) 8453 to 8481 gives 0.045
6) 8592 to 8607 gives -0.041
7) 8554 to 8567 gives 0.083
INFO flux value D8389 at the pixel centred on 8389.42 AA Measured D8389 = 6.636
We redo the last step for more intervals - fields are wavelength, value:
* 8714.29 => 5.204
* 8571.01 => 5.982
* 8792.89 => 7.377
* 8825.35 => 8.425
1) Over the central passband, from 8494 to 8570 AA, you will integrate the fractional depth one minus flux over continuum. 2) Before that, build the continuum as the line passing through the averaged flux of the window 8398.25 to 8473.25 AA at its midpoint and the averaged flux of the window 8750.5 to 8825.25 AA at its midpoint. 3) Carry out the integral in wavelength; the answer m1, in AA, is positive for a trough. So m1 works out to 9.10 AA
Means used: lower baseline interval 6.38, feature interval 5.79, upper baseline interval 7.11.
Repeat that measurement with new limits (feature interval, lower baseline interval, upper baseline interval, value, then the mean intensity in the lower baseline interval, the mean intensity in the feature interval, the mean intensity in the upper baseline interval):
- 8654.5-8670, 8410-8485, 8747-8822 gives 3.7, 6.33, 5.17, 7.05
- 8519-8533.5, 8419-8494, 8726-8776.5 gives 1.4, 6.28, 5.99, 7.71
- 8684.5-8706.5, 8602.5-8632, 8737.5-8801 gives 3.0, 6.47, 5.97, 7.32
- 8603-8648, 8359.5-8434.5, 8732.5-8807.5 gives 4.4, 6.46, 6.24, 7.22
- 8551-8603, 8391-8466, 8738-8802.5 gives 4.3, 6.4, 6.23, 7.29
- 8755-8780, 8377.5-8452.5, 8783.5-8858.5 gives -1.2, 6.39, 6.74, 6.43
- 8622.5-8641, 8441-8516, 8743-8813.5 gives 2.1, 6.11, 5.86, 7.11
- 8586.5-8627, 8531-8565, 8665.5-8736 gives -4.2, 5.49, 6.39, 6.27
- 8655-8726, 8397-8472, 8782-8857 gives 5.3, 6.4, 5.97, 6.47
